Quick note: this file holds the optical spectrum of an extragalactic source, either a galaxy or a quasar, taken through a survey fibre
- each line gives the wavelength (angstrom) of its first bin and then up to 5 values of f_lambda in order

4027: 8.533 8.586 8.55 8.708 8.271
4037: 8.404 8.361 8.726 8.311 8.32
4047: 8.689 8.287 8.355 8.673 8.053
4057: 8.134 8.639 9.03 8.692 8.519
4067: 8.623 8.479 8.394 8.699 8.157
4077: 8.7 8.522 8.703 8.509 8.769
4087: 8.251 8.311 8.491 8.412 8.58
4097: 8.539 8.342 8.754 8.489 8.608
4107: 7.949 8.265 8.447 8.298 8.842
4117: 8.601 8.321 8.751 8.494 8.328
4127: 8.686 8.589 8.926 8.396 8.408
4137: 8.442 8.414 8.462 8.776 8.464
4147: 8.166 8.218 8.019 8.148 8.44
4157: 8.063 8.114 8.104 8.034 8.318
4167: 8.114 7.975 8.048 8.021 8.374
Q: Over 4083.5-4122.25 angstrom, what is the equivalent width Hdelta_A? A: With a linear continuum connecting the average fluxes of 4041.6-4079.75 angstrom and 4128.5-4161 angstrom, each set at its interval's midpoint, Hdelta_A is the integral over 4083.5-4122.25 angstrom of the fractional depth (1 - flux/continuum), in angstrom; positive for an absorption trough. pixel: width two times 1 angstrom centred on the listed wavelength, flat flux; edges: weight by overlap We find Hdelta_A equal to -0.2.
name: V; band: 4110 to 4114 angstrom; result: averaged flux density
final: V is 8.37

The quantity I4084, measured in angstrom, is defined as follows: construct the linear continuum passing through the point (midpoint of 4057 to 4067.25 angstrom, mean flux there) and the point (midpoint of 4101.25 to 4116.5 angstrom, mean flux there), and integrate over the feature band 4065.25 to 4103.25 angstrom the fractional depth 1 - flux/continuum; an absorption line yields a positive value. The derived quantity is 0.2 angstrom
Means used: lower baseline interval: 8.65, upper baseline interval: 8.44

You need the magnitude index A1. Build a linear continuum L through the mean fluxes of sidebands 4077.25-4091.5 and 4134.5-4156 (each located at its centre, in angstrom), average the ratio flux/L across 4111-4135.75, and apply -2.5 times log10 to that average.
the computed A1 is -0.02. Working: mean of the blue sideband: 8.52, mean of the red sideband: 8.36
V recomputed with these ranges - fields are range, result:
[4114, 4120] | 8.59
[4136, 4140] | 8.43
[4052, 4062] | 8.51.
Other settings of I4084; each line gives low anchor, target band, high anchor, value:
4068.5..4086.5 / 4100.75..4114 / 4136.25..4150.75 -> 0.1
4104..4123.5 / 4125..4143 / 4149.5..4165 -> -0.5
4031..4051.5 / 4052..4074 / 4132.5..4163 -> -0.3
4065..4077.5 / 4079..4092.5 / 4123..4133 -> 0.0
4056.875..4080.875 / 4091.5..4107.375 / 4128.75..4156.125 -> 0.0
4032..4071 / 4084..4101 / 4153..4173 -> -0.3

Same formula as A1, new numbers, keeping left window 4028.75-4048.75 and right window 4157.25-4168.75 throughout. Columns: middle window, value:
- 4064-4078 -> -0.016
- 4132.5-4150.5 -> -0.029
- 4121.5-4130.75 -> -0.044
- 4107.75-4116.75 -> -0.025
